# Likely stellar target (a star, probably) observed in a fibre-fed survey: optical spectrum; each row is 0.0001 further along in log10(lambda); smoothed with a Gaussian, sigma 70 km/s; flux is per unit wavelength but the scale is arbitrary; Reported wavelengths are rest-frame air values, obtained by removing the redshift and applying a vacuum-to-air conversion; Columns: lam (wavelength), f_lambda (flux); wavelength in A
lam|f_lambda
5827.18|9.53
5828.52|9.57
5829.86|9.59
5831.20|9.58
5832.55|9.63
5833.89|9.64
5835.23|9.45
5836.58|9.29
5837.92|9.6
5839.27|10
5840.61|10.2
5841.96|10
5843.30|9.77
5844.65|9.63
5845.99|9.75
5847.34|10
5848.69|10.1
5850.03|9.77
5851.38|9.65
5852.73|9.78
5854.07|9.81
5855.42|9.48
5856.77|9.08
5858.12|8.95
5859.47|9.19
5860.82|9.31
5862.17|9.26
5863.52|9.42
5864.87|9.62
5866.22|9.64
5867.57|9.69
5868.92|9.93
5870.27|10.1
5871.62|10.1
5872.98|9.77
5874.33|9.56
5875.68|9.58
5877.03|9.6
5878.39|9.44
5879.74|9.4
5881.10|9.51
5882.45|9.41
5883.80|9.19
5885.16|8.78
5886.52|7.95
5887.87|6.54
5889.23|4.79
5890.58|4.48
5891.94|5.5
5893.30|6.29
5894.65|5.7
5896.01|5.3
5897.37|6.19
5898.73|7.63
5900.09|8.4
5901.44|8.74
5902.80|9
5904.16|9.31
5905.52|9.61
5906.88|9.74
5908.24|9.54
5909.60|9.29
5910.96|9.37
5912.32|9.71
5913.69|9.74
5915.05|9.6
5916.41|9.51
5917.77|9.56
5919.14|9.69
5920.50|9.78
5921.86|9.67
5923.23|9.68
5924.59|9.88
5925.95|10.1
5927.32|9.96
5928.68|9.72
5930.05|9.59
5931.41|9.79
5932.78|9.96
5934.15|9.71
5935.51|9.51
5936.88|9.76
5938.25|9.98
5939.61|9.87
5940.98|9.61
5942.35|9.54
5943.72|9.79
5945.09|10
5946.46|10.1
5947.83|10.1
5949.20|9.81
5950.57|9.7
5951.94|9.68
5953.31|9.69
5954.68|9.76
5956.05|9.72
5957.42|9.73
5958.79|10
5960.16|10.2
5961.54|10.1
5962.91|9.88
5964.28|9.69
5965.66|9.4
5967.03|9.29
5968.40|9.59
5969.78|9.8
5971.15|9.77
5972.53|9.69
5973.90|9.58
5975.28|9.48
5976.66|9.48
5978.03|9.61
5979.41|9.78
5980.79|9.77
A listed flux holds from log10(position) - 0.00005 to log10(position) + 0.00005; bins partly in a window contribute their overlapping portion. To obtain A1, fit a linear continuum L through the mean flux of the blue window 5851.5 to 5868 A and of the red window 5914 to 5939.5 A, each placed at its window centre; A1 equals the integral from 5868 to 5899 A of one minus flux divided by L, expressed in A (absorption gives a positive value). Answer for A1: 4.85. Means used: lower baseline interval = 9.44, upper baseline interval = 9.75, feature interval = 8.05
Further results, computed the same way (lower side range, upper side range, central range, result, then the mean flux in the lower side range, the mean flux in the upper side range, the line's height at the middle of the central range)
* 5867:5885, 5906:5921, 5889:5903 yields 4.5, 9.61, 9.59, 9.6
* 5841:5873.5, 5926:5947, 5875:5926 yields 6.3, 9.66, 9.8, 9.74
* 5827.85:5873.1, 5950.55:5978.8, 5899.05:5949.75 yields 0.3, 9.66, 9.71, 9.69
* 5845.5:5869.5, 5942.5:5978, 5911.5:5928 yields -0.1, 9.58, 9.76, 9.68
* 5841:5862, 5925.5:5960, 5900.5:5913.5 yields 0.5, 9.62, 9.81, 9.73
